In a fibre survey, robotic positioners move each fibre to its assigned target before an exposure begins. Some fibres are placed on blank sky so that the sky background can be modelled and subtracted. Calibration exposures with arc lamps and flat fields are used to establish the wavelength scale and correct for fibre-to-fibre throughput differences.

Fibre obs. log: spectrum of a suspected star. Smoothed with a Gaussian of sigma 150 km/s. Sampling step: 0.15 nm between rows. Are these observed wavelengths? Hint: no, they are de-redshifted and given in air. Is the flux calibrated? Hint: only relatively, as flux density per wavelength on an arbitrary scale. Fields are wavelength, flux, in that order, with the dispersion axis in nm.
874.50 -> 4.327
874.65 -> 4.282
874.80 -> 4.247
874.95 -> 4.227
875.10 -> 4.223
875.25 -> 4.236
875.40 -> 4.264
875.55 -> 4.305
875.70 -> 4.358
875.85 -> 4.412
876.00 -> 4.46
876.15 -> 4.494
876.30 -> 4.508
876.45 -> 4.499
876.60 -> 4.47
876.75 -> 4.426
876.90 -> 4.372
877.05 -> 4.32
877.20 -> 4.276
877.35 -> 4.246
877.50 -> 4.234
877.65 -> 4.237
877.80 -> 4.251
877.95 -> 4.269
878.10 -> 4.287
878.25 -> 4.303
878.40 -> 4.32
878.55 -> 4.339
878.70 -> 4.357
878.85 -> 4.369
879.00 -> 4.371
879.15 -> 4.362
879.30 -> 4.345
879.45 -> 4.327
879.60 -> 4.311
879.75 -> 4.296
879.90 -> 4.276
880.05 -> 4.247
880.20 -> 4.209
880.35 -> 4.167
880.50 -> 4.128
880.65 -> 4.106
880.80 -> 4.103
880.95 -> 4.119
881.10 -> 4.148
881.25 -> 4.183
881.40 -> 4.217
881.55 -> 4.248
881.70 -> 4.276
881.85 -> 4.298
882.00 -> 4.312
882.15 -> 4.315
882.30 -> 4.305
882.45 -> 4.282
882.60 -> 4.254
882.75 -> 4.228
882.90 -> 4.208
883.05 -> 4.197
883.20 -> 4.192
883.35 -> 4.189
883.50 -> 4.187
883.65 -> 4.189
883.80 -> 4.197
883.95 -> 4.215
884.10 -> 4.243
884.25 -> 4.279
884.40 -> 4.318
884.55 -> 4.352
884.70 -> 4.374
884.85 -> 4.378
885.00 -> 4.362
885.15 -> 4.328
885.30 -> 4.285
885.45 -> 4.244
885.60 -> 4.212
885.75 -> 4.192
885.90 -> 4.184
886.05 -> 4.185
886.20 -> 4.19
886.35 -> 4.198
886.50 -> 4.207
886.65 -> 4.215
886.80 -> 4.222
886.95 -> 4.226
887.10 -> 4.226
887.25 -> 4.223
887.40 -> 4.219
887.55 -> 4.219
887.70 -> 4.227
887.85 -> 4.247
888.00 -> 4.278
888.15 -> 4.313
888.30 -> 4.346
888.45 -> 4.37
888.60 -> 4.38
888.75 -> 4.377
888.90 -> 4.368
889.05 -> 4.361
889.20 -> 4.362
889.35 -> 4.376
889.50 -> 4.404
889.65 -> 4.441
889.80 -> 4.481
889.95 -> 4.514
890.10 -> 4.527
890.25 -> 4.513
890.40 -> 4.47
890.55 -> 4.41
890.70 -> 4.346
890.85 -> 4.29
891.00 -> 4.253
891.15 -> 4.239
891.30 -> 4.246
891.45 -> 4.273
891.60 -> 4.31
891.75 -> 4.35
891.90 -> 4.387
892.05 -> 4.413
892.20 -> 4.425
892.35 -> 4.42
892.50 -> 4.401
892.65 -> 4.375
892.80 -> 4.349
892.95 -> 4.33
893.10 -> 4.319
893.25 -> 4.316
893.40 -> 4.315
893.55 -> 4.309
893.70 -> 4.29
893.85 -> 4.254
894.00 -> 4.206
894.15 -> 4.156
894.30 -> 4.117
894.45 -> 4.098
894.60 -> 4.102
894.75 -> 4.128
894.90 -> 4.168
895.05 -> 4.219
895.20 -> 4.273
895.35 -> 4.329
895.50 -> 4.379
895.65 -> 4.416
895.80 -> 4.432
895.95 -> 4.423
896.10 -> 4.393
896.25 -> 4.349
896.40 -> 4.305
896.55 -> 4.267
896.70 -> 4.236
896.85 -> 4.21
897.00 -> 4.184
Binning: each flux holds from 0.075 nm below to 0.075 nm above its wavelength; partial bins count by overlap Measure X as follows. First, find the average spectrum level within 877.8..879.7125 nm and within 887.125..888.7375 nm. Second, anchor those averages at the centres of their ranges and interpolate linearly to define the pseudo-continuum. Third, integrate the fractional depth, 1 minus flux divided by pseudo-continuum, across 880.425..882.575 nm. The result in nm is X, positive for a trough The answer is 0.05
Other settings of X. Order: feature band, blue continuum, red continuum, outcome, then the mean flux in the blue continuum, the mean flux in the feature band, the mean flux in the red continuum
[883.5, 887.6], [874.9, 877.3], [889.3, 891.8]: 0.120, 4.37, 4.25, 4.38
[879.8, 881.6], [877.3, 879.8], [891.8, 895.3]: 0.052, 4.31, 4.18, 4.28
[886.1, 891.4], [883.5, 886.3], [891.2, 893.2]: -0.016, 4.26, 4.32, 4.35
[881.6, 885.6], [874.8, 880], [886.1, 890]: 0.045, 4.33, 4.27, 4.31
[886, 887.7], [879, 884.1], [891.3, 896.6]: 0.020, 4.23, 4.21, 4.3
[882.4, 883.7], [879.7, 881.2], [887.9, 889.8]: 0.007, 4.18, 4.21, 4.37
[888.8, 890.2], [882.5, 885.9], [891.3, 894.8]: -0.050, 4.25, 4.43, 4.29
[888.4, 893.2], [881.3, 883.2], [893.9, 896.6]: -0.130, 4.26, 4.38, 4.26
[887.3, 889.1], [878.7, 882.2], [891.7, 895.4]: -0.016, 4.25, 4.31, 4.28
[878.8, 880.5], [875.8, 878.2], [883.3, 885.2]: 0.016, 4.36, 4.29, 4.28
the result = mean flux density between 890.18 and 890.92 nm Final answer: 4.41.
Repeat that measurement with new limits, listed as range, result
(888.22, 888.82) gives 4.37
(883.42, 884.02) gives 4.2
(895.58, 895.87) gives 4.42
